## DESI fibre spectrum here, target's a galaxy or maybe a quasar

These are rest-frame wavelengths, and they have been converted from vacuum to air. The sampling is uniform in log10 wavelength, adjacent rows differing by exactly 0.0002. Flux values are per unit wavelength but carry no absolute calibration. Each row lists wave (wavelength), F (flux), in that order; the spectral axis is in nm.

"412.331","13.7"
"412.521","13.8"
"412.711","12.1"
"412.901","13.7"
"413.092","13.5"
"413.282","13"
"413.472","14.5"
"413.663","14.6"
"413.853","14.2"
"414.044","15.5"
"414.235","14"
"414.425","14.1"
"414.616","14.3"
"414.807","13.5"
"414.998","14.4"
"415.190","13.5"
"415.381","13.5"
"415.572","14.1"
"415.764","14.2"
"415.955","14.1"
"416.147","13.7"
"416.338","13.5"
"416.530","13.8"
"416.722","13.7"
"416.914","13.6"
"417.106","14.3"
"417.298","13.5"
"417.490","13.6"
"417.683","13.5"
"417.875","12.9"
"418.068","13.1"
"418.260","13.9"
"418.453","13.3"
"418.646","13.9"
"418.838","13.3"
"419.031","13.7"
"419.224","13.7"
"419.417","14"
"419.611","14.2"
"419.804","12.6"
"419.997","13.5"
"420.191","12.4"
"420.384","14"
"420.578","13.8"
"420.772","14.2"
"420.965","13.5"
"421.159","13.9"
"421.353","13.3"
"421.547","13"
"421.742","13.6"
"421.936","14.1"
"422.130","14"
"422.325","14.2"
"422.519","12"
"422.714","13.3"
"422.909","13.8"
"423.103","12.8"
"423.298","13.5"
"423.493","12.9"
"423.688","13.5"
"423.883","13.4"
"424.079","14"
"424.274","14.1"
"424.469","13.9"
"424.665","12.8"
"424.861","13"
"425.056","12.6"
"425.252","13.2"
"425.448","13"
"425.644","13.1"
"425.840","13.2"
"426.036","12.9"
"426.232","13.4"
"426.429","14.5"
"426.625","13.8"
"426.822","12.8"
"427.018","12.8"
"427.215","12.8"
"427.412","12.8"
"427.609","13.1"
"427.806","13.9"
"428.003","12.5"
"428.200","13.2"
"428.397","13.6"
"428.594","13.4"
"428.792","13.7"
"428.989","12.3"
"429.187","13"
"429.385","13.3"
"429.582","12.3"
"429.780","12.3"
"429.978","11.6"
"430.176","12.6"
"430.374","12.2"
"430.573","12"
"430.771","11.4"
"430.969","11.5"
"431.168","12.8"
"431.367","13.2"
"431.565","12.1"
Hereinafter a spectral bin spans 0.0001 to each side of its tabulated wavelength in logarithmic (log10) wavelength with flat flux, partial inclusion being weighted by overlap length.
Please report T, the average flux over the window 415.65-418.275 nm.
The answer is 13.7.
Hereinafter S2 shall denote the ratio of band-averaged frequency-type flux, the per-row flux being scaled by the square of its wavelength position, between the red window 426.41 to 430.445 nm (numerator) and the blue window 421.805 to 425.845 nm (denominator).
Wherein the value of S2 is 1.0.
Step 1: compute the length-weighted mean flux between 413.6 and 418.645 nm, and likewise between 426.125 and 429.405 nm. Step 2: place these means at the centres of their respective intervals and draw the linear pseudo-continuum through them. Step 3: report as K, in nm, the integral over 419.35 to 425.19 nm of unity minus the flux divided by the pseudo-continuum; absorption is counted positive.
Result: 0.03 nm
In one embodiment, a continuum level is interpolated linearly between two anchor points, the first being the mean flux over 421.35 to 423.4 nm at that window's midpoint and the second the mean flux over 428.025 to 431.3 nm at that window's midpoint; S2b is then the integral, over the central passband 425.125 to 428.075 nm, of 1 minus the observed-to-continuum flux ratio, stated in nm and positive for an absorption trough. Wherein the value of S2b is -0.06 nm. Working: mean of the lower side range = 13.4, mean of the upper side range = 12.6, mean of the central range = 13.2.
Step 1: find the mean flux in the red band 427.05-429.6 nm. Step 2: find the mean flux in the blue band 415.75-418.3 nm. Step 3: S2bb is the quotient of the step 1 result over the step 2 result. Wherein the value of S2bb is 1.0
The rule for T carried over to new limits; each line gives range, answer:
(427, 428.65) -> 13.1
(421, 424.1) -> 13.4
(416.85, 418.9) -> 13.5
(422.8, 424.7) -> 13.5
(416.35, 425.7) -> 13.5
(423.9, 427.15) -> 13.3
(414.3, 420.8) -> 13.7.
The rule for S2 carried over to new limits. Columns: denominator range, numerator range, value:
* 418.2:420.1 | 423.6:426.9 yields 1.01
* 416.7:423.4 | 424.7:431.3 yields 0.99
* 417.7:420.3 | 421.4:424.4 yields 1.02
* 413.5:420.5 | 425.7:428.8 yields 1.01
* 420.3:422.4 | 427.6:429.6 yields 0.99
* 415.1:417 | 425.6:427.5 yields 1.01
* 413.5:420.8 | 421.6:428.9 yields 1.00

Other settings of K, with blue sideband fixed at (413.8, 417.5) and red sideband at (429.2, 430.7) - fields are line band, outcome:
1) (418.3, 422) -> -0.03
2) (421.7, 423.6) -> -0.03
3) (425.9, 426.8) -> -0.06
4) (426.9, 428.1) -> -0.03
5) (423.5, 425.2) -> -0.05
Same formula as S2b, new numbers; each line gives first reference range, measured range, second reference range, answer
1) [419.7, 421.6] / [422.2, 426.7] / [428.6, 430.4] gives -0.09 nm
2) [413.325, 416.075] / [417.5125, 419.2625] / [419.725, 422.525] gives 0.04 nm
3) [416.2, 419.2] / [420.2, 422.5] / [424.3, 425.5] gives -0.05 nm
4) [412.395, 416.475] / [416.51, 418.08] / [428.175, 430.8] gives 0.01 nm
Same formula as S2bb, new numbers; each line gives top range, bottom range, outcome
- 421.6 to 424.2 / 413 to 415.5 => 0.96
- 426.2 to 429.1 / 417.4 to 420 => 0.98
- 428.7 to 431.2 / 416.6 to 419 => 0.91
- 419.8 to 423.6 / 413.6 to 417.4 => 0.96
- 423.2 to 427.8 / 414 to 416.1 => 0.94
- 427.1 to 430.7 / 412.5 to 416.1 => 0.92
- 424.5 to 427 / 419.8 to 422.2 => 0.97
